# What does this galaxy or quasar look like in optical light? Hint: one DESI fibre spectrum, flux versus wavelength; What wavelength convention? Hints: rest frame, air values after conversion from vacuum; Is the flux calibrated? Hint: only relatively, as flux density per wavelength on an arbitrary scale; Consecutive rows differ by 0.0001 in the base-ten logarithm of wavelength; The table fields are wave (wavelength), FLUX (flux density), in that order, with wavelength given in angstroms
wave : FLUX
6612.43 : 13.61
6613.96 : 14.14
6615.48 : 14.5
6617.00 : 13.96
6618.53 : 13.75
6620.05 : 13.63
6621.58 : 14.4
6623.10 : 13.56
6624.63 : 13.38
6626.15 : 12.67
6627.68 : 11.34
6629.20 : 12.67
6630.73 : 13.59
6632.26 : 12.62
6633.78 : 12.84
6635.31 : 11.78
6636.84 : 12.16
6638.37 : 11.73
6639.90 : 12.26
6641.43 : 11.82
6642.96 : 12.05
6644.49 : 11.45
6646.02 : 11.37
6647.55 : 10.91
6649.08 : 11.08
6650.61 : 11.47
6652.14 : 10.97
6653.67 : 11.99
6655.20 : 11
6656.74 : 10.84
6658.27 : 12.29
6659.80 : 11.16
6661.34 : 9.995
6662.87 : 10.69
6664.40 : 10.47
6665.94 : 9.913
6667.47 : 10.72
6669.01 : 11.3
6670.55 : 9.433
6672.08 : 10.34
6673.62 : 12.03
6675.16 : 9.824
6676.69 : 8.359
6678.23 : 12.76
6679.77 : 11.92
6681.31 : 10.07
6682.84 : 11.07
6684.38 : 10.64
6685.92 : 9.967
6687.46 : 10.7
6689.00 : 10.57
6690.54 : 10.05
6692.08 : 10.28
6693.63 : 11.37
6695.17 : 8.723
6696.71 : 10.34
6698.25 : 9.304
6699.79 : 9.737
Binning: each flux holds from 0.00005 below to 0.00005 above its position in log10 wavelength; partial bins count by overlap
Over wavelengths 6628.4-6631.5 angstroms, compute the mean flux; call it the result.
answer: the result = 13.1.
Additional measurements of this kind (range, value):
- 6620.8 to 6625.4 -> 13.8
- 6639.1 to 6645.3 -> 11.9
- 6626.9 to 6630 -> 12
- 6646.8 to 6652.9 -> 11.1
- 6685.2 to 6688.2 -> 10.3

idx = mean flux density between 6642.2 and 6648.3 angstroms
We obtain 11.4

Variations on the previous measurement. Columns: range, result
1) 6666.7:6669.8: 11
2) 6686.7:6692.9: 10.4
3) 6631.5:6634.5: 12.8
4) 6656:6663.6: 11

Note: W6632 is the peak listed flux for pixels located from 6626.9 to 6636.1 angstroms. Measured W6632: 13.59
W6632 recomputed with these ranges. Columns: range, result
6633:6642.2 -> 12.84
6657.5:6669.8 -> 12.29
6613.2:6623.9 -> 14.5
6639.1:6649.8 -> 12.26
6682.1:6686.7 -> 11.07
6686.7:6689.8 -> 10.7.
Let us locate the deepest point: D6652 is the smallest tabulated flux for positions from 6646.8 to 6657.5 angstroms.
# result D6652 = 10.84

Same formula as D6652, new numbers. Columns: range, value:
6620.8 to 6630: 11.34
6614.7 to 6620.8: 13.63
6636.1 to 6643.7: 11.73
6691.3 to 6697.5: 8.723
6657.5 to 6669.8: 9.913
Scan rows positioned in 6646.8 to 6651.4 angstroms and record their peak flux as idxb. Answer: 11.47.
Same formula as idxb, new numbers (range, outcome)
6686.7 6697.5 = 11.37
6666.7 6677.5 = 12.03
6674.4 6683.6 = 12.76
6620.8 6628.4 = 14.4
